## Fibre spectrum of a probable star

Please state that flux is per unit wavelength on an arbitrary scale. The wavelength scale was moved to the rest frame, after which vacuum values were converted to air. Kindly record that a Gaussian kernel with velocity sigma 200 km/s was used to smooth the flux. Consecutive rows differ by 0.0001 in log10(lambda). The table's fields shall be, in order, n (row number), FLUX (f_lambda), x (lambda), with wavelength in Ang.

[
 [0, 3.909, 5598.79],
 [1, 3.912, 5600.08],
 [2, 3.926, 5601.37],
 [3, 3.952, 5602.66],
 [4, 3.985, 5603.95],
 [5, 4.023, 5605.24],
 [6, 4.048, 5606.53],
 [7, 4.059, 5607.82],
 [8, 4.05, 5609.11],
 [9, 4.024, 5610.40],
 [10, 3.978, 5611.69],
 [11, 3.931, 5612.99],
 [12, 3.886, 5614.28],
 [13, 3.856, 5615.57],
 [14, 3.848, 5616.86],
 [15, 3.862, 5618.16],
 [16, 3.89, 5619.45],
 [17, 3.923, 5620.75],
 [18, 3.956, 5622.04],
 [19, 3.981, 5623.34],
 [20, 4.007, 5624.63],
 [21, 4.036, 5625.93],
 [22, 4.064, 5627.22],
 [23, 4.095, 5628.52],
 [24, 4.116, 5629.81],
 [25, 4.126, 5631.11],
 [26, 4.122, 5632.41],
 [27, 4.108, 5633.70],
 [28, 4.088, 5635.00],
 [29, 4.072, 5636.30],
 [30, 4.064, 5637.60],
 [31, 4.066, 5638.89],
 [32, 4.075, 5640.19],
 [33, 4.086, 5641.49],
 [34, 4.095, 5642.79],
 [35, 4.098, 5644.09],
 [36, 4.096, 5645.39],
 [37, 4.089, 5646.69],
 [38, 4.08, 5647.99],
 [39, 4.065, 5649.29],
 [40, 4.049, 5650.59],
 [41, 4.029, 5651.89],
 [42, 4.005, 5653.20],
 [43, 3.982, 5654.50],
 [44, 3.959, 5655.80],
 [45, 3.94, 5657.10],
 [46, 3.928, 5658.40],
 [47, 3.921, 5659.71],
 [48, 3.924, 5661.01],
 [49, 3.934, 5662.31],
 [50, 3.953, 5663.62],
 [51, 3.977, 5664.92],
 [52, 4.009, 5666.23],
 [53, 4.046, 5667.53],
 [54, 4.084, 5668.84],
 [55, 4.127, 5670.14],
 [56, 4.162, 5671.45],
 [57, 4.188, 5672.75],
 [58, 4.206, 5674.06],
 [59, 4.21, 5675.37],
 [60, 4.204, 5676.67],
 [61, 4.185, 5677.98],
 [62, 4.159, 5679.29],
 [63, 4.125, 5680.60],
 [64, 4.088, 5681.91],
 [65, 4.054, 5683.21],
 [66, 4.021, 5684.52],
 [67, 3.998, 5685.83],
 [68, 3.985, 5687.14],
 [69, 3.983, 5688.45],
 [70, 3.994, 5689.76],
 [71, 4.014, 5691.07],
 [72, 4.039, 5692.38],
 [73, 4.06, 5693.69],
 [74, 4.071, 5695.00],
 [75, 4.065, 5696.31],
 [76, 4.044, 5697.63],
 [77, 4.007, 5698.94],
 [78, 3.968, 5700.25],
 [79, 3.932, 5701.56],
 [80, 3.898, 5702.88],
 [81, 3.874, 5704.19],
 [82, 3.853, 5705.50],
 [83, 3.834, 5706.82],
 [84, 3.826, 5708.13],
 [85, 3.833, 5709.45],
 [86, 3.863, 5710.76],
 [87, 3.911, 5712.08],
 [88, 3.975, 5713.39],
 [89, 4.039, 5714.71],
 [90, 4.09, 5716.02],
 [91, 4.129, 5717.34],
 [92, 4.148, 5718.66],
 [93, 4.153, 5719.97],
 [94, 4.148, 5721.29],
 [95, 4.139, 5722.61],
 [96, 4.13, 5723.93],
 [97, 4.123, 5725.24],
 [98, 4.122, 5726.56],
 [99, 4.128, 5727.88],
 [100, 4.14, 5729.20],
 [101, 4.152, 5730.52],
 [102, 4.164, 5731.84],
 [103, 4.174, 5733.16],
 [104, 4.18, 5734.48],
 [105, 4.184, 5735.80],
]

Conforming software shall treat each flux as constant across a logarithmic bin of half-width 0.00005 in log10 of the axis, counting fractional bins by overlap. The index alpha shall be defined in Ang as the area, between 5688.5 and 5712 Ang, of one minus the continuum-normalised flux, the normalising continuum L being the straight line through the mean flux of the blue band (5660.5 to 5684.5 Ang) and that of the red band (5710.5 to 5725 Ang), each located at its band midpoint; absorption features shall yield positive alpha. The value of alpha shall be 0.74 Ang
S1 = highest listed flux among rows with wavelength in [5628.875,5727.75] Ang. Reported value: 4.21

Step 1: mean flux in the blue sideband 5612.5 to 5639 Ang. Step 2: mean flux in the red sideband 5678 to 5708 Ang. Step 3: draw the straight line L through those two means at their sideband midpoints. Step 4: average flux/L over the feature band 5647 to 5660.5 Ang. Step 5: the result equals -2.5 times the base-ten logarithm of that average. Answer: 0.002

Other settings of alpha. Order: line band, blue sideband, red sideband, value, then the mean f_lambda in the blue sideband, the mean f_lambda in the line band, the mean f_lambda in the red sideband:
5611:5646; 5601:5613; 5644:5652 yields 0.2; 4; 4.02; 4.07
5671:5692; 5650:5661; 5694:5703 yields -0.6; 3.97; 4.1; 4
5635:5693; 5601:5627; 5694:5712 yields -1.6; 3.96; 4.05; 3.93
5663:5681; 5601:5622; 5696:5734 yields -0.5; 3.95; 4.12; 4.03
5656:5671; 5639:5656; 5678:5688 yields 0.3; 4.06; 3.99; 4.07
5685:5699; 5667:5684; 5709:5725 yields 0.3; 4.14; 4.02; 4.05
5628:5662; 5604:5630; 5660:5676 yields -0.2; 3.98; 4.05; 4.06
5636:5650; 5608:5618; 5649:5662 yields -0.4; 3.94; 4.08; 3.98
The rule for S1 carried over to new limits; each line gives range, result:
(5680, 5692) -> 4.125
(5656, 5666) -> 3.977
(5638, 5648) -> 4.098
